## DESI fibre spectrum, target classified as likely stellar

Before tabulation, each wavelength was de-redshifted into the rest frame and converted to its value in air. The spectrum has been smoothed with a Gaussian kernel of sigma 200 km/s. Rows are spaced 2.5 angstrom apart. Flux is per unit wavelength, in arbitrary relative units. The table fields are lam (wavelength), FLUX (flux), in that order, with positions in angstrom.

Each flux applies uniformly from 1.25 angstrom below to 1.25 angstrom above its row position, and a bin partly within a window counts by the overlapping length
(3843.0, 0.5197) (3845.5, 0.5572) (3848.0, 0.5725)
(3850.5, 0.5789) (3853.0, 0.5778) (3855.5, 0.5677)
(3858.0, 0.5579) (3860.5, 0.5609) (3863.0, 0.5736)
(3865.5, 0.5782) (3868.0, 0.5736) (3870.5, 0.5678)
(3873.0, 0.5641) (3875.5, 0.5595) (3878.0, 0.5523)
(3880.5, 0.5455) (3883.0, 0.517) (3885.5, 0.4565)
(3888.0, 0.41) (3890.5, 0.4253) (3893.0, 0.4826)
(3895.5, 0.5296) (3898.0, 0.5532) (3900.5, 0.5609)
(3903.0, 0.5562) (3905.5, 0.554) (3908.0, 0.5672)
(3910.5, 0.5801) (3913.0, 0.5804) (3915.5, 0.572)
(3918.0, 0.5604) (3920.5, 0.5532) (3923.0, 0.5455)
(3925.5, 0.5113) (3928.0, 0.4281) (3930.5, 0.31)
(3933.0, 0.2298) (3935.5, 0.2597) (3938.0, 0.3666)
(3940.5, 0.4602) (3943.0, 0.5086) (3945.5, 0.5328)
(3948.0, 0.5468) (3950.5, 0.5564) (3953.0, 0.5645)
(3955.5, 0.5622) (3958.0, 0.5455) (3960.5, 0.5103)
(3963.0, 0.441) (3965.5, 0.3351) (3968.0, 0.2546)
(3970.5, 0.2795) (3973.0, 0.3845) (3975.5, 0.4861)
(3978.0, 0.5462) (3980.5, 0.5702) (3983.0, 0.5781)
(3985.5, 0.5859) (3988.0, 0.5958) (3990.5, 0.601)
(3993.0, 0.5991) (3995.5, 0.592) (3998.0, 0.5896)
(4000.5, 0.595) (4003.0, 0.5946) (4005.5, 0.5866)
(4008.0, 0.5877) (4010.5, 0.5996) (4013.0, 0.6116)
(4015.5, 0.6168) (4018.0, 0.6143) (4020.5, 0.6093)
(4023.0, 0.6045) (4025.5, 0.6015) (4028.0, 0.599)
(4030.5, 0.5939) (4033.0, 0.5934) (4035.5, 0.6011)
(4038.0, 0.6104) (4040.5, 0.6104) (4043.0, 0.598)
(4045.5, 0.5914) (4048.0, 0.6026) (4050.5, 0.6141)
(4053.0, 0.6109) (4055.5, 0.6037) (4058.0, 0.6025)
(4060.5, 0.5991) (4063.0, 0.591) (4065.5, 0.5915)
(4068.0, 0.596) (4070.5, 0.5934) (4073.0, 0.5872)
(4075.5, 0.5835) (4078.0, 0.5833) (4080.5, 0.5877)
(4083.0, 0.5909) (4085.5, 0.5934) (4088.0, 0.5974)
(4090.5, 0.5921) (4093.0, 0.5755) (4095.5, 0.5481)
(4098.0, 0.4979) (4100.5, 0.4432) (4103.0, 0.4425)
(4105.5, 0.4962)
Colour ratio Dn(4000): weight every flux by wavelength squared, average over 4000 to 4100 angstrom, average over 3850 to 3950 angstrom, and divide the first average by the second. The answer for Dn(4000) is 1.25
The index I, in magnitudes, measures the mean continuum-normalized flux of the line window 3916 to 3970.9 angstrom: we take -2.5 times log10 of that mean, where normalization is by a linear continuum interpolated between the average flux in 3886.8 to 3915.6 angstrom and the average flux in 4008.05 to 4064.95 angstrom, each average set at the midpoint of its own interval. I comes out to 0.22 mag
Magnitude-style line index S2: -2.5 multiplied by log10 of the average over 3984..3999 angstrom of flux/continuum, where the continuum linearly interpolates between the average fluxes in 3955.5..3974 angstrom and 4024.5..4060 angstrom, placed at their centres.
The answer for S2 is -0.25 mag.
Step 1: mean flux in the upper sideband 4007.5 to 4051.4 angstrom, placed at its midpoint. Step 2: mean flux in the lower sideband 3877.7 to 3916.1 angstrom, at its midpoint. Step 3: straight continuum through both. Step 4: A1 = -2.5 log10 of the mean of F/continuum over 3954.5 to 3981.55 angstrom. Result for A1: 0.26 mag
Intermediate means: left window 0.526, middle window 0.445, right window 0.603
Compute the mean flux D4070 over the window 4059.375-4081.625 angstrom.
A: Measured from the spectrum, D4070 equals 0.59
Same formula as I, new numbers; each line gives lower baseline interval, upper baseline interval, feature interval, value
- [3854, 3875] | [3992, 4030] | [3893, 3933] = 0.12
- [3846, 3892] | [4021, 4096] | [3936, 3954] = 0.14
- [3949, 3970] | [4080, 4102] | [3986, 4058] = -0.18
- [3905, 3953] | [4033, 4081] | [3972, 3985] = 0.02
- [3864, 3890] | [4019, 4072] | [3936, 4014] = 0.11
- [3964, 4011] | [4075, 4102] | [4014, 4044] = -0.13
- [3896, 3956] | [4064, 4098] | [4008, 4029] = -0.11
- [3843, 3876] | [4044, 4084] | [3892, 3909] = 0.06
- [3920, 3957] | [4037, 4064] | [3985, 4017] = -0.11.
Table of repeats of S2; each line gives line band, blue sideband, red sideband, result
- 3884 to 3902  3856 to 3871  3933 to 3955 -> 0.085 mag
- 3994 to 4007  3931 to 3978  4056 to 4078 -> -0.183 mag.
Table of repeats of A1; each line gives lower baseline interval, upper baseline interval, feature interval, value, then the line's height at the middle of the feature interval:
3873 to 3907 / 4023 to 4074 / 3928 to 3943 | 0.48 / 0.541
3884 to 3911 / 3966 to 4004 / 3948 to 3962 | -0.06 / 0.518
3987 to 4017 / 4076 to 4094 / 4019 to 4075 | -0.01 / 0.593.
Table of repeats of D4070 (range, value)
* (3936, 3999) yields 0.5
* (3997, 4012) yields 0.593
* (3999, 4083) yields 0.599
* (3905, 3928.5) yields 0.549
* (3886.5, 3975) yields 0.475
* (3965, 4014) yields 0.531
